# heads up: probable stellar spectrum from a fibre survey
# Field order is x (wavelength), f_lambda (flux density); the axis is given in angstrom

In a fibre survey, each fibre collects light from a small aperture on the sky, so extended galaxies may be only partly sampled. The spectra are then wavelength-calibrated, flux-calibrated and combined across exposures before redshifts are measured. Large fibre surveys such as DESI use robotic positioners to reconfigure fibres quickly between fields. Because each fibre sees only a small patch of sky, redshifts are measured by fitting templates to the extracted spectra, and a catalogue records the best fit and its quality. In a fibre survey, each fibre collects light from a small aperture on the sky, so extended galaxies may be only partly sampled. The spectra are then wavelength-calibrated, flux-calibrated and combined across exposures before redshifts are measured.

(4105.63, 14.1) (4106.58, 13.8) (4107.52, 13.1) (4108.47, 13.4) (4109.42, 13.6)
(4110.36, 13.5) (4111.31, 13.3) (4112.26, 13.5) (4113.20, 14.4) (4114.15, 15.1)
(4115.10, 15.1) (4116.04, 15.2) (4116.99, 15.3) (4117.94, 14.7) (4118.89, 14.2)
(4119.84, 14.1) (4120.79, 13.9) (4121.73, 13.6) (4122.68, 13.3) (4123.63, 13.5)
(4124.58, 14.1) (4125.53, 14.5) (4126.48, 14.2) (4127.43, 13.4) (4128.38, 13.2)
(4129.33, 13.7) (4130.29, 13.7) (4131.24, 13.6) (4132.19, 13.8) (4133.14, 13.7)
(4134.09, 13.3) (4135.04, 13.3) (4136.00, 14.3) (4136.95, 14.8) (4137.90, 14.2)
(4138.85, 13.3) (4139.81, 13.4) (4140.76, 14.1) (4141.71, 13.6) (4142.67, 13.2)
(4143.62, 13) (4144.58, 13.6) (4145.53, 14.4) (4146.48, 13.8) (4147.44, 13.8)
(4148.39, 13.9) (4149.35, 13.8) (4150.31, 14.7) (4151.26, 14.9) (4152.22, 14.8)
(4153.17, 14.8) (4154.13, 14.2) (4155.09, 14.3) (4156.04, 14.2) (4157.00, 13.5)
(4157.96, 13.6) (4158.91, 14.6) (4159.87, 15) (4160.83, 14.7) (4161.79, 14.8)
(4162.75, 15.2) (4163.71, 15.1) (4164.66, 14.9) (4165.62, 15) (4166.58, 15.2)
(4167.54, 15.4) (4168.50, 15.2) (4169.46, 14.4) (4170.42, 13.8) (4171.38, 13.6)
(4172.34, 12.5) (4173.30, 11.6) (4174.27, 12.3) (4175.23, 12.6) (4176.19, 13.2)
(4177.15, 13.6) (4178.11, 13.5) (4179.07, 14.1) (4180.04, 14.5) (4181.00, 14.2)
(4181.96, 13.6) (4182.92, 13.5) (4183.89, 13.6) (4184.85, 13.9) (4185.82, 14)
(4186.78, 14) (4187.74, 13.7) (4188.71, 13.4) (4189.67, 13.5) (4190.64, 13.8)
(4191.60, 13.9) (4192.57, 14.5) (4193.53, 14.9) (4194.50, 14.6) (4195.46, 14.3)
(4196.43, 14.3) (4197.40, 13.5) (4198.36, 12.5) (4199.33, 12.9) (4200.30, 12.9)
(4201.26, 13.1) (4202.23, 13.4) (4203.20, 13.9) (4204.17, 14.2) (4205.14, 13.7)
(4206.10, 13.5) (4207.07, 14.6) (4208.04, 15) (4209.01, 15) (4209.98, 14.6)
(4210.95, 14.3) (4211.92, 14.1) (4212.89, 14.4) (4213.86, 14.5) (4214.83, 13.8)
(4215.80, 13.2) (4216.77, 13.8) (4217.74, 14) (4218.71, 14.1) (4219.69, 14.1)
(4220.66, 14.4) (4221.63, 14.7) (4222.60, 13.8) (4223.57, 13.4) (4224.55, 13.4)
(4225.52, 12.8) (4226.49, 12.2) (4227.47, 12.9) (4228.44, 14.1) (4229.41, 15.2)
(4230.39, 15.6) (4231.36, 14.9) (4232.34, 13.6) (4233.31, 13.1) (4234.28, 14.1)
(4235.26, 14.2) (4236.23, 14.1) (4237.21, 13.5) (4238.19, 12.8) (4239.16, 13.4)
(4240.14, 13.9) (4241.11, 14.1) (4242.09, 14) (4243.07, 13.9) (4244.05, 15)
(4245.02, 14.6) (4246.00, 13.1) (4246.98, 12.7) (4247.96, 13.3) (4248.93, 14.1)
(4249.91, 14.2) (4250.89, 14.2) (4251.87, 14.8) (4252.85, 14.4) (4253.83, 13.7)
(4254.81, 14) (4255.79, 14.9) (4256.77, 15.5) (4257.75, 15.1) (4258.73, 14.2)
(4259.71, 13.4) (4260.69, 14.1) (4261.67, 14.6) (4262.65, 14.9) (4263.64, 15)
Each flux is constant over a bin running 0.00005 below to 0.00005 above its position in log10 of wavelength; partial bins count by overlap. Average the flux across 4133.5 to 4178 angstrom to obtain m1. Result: 14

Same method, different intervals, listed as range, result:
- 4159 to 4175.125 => 14.3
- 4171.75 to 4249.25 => 13.8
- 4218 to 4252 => 13.9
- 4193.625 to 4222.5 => 14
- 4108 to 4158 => 14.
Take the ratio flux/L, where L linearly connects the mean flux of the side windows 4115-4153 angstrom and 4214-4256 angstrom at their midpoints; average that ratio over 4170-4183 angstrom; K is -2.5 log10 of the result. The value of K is 0.05 mag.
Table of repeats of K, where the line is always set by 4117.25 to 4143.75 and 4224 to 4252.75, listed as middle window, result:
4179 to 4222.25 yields -0.01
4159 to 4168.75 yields -0.09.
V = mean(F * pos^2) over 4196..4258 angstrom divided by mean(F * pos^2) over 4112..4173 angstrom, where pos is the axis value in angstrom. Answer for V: 1.0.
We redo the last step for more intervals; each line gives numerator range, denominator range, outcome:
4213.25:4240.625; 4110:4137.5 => 1.04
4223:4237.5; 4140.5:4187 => 1.02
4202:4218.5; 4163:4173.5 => 1.00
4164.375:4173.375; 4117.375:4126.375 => 1.04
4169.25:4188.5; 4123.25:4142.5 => 1.00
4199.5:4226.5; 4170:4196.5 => 1.03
